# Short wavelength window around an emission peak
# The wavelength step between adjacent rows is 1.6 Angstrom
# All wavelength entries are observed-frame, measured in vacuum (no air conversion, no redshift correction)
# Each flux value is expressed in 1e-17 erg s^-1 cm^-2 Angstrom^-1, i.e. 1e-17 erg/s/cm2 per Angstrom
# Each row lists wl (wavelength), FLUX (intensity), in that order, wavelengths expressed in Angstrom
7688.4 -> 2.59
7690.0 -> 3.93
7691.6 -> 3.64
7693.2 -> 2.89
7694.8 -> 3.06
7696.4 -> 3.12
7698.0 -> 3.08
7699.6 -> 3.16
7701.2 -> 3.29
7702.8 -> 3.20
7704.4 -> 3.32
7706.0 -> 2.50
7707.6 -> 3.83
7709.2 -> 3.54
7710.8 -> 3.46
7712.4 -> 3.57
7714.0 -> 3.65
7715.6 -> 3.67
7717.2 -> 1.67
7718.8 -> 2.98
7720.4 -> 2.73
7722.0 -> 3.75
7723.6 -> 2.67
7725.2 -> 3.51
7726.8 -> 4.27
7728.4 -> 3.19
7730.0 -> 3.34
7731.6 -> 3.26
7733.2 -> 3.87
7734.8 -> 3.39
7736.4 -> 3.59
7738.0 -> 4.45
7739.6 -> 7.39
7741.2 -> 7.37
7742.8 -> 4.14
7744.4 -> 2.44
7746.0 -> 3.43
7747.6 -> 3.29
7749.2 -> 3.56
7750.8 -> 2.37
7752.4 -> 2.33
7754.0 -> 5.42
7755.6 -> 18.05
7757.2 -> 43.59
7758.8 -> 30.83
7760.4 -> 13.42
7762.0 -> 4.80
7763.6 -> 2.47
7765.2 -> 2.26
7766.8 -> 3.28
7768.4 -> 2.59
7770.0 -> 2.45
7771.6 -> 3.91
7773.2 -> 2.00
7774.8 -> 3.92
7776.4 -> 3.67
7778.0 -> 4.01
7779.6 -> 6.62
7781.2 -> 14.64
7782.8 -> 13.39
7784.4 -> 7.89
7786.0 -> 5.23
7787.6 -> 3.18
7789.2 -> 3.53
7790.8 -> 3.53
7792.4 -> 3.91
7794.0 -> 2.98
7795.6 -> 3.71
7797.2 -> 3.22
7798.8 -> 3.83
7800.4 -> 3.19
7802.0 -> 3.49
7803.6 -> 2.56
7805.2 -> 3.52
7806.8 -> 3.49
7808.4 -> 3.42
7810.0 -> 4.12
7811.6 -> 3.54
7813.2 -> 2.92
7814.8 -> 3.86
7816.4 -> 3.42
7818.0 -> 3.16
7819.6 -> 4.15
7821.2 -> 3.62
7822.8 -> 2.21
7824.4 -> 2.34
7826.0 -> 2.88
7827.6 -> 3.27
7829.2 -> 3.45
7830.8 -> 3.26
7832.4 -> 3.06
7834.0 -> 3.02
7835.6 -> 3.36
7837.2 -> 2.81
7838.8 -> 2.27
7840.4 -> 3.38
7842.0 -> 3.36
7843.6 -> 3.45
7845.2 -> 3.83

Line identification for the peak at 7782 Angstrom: [N II]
